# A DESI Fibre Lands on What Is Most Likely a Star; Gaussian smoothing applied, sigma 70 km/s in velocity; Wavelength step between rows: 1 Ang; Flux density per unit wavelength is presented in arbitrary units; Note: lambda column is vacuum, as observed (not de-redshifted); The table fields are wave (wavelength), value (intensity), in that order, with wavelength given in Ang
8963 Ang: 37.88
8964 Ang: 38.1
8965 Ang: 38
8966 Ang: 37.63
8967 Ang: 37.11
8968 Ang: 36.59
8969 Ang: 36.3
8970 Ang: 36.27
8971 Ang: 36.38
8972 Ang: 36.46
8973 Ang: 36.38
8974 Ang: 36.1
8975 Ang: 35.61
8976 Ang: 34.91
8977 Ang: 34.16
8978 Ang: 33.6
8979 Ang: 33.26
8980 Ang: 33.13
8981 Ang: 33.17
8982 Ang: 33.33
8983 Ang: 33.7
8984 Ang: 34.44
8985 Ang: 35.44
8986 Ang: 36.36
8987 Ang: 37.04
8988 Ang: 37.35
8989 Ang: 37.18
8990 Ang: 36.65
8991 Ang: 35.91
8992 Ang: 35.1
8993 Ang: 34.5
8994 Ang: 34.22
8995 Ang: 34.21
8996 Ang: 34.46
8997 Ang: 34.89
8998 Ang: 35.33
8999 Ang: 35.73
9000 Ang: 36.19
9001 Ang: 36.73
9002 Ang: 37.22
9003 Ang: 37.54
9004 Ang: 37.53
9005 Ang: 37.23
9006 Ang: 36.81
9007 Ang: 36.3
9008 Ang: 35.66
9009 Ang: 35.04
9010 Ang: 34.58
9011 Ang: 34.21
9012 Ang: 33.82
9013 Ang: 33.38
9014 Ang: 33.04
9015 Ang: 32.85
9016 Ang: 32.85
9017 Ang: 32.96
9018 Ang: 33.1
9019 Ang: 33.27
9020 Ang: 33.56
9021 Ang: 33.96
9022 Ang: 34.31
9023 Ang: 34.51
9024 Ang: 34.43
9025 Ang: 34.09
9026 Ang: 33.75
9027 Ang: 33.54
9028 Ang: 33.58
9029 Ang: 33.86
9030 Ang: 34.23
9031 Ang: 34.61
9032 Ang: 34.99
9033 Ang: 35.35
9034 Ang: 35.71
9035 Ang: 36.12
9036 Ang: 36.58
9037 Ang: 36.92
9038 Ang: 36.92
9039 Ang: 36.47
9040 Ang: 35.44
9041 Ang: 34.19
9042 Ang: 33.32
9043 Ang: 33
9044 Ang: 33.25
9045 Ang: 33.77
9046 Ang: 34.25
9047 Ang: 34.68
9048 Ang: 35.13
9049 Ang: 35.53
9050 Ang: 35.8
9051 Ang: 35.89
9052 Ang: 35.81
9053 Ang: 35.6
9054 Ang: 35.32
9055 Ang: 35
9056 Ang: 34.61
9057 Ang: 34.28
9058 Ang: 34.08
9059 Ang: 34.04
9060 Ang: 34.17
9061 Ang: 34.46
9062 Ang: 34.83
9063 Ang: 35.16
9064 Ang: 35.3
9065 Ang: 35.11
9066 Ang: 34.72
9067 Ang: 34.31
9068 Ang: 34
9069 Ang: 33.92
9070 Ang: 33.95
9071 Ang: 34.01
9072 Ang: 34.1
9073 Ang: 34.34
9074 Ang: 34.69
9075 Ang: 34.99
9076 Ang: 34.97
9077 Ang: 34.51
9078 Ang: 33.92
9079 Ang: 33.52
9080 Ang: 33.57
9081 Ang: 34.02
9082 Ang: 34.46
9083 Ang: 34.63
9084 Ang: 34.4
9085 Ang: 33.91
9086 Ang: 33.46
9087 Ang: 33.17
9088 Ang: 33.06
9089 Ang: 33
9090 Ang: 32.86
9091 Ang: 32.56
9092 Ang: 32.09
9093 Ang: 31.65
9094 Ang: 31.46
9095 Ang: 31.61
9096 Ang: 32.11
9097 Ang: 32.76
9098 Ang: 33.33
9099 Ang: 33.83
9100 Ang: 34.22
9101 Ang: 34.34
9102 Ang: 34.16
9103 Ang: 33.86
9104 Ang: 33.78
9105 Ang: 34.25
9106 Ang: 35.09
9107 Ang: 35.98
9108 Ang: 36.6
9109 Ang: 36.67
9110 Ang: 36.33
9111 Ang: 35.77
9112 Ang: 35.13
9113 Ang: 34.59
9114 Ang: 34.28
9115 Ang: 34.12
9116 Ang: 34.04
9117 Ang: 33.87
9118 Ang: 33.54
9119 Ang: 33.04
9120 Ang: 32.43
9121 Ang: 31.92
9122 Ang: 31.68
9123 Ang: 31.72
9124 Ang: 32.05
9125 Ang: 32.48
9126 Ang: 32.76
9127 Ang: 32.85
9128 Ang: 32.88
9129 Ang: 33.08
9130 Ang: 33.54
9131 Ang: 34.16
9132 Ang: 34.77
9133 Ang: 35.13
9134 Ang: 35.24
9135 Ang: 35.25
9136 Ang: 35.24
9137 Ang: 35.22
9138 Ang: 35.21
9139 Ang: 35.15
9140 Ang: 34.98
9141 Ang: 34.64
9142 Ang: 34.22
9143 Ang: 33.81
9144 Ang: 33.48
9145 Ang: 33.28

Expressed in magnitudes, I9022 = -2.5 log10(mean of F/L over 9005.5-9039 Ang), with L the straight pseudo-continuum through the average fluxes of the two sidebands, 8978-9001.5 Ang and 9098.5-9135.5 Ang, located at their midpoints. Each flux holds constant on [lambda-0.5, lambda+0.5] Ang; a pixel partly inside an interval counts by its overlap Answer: 0.01 mag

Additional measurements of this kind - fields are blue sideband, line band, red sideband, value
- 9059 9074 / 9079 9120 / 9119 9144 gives 0.01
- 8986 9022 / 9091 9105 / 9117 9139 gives 0.03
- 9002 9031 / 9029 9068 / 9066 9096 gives -0.03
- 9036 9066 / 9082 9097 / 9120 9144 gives 0.05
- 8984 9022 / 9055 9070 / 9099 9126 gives 0.00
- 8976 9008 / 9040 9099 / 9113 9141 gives 0.01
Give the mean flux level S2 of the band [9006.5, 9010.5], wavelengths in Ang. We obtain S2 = 35.4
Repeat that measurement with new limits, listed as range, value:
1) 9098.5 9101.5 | 34.1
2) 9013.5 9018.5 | 33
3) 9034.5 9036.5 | 36.3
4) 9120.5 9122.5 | 31.8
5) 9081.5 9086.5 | 34.2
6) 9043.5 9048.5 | 34.2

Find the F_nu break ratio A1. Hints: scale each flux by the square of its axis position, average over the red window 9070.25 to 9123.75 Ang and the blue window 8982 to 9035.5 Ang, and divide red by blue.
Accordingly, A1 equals 0.99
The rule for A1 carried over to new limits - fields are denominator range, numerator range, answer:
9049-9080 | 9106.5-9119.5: 1.02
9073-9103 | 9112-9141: 1.02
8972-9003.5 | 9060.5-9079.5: 0.99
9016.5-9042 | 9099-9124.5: 1.00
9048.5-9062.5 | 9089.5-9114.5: 0.98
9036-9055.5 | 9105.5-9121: 1.00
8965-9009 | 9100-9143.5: 0.99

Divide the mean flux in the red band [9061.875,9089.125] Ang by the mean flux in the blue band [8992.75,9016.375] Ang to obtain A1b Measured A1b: 1.0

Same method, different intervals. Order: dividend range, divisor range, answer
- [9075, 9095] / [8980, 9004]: 0.94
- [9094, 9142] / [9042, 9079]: 0.98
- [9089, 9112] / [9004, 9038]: 0.98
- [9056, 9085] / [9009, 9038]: 1.00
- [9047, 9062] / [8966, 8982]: 0.99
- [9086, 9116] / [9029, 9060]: 0.97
